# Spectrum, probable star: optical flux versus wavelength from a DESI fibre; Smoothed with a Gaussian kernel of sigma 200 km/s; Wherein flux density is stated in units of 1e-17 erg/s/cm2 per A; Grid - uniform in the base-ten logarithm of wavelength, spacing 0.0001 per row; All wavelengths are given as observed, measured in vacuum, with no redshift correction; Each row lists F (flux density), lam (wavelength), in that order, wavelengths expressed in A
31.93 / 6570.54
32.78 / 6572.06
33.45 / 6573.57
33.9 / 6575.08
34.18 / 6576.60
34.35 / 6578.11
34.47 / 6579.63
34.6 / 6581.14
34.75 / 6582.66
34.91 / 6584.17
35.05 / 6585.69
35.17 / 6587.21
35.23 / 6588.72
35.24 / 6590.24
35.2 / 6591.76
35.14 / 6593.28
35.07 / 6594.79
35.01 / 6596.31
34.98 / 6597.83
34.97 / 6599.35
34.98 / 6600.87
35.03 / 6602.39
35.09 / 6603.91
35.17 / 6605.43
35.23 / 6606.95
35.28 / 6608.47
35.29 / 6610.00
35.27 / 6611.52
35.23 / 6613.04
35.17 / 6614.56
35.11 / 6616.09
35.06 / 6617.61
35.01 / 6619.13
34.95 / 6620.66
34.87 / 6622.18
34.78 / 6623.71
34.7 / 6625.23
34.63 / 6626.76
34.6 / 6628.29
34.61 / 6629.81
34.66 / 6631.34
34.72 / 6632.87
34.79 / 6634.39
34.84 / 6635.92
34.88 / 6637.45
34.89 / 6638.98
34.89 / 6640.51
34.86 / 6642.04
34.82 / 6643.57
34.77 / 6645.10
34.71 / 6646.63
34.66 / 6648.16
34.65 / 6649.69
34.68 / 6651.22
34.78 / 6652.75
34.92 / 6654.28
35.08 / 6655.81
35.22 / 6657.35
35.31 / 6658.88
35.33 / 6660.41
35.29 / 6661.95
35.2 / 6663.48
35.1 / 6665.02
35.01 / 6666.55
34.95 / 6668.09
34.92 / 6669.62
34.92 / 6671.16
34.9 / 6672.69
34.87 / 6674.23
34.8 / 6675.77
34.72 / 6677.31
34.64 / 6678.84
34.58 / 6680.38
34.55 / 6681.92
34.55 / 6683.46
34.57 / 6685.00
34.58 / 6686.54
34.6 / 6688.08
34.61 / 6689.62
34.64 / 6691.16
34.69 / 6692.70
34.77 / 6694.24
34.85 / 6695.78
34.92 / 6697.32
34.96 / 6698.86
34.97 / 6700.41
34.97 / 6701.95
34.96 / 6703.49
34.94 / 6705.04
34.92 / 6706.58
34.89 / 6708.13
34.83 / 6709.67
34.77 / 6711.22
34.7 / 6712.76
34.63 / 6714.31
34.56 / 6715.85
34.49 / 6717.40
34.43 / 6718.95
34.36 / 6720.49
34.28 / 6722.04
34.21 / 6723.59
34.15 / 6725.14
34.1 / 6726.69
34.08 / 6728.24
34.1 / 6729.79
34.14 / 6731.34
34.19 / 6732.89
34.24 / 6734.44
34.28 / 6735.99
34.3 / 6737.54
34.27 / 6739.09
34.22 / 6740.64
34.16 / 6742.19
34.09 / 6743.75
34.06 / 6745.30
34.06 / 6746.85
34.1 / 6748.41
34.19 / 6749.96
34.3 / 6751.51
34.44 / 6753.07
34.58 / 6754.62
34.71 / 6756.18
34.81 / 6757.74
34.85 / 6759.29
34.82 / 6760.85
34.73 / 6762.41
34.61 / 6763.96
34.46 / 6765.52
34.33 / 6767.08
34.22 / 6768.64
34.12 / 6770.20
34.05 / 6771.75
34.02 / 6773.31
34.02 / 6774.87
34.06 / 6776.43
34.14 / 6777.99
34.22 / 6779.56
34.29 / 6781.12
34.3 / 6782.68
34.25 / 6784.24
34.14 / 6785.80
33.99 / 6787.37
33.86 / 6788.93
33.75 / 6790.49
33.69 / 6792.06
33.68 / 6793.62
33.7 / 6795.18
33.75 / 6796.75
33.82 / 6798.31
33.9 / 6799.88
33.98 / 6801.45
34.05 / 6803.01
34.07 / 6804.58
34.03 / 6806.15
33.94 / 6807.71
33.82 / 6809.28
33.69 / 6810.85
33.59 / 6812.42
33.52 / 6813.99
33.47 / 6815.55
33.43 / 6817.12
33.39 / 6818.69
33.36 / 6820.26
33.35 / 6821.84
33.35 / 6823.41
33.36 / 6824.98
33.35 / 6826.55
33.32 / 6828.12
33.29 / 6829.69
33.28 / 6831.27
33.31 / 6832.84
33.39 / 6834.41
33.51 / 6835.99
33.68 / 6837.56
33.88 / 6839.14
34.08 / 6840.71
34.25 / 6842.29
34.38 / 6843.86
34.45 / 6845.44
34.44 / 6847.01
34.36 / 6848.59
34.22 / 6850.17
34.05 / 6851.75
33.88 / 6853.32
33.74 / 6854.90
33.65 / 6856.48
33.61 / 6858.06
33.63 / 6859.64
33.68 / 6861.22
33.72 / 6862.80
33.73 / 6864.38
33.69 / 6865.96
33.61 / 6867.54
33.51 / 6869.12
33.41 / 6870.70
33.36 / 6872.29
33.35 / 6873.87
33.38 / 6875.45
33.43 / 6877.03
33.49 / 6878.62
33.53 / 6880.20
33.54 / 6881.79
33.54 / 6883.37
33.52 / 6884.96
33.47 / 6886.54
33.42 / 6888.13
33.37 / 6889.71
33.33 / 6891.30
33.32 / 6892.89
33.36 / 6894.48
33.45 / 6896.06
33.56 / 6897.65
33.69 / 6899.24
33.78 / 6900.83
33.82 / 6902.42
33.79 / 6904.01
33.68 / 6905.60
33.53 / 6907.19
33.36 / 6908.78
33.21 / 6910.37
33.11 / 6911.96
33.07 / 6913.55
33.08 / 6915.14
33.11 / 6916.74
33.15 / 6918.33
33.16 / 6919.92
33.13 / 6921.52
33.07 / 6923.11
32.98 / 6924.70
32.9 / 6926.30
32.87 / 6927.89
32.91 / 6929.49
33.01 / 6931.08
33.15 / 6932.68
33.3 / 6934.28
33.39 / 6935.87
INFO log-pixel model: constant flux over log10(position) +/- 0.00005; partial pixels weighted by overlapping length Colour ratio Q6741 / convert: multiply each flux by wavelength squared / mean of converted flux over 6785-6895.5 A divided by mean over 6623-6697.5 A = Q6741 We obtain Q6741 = 1.02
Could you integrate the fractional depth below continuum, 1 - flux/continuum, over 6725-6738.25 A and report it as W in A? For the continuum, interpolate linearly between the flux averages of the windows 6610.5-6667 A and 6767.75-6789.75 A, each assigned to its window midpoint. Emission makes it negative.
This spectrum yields 0.1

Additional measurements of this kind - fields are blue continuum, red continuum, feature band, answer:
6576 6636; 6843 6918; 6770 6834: 0.41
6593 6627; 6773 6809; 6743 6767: -0.18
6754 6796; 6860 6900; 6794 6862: 0.24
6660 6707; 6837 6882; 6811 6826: 0.26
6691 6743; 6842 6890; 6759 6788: -0.05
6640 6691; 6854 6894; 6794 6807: 0.03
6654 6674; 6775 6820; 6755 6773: -0.17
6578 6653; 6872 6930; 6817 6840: 0.23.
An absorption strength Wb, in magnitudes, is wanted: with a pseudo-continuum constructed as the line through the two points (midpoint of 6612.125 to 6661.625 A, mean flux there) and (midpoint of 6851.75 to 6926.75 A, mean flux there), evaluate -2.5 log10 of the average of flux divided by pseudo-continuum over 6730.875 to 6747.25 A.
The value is 0.00 mag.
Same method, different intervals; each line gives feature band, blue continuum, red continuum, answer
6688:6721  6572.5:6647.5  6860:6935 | -0.01 mag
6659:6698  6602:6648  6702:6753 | -0.01 mag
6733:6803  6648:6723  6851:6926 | 0.00 mag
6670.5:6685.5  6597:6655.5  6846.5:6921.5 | 0.00 mag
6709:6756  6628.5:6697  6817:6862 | 0.00 mag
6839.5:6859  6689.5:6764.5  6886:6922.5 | -0.01 mag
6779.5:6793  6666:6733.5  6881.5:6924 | 0.00 mag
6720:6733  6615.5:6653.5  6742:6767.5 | 0.01 mag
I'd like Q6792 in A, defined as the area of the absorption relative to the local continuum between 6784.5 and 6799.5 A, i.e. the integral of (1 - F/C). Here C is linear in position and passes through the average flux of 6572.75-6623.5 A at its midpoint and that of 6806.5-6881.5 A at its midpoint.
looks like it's 0.0 A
